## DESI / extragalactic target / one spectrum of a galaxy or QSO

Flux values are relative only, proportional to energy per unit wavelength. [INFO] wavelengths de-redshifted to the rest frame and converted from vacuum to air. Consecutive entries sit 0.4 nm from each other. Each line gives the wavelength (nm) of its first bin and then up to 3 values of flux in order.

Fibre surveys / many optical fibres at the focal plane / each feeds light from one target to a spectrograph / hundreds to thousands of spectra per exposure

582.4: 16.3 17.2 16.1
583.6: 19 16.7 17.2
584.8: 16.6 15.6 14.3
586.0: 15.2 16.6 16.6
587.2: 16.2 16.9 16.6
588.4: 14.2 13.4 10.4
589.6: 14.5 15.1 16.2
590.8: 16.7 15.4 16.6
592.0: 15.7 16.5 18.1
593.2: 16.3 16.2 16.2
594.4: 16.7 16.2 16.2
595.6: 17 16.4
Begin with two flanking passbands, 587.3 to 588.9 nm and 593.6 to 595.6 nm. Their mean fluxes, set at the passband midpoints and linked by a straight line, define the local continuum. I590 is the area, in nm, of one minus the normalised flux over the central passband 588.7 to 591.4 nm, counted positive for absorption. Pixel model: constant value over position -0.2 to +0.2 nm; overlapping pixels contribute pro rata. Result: 0.200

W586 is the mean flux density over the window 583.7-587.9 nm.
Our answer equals 16.3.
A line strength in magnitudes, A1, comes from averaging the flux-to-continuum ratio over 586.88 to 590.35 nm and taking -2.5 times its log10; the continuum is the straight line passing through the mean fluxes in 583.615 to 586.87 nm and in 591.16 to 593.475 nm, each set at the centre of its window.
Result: 0.11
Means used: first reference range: 16.2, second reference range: 16.5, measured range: 14.8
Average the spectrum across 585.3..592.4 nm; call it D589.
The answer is 15.4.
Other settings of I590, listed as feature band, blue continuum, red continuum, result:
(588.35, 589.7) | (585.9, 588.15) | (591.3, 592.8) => 0.289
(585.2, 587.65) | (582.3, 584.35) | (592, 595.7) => 0.153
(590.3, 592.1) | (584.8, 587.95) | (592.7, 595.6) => 0.021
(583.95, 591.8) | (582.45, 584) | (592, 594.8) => 0.649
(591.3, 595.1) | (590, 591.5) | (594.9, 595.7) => -0.046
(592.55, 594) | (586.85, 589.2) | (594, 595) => -0.055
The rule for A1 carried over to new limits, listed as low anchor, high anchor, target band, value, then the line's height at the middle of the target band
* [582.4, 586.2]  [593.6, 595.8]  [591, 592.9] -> 0.00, 16.4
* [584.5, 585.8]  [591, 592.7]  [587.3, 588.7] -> 0.01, 15.9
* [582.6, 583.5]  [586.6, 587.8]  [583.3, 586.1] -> 0.02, 16.8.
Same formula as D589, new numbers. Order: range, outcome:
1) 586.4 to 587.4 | 16.4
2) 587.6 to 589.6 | 14.1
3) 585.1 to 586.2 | 15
